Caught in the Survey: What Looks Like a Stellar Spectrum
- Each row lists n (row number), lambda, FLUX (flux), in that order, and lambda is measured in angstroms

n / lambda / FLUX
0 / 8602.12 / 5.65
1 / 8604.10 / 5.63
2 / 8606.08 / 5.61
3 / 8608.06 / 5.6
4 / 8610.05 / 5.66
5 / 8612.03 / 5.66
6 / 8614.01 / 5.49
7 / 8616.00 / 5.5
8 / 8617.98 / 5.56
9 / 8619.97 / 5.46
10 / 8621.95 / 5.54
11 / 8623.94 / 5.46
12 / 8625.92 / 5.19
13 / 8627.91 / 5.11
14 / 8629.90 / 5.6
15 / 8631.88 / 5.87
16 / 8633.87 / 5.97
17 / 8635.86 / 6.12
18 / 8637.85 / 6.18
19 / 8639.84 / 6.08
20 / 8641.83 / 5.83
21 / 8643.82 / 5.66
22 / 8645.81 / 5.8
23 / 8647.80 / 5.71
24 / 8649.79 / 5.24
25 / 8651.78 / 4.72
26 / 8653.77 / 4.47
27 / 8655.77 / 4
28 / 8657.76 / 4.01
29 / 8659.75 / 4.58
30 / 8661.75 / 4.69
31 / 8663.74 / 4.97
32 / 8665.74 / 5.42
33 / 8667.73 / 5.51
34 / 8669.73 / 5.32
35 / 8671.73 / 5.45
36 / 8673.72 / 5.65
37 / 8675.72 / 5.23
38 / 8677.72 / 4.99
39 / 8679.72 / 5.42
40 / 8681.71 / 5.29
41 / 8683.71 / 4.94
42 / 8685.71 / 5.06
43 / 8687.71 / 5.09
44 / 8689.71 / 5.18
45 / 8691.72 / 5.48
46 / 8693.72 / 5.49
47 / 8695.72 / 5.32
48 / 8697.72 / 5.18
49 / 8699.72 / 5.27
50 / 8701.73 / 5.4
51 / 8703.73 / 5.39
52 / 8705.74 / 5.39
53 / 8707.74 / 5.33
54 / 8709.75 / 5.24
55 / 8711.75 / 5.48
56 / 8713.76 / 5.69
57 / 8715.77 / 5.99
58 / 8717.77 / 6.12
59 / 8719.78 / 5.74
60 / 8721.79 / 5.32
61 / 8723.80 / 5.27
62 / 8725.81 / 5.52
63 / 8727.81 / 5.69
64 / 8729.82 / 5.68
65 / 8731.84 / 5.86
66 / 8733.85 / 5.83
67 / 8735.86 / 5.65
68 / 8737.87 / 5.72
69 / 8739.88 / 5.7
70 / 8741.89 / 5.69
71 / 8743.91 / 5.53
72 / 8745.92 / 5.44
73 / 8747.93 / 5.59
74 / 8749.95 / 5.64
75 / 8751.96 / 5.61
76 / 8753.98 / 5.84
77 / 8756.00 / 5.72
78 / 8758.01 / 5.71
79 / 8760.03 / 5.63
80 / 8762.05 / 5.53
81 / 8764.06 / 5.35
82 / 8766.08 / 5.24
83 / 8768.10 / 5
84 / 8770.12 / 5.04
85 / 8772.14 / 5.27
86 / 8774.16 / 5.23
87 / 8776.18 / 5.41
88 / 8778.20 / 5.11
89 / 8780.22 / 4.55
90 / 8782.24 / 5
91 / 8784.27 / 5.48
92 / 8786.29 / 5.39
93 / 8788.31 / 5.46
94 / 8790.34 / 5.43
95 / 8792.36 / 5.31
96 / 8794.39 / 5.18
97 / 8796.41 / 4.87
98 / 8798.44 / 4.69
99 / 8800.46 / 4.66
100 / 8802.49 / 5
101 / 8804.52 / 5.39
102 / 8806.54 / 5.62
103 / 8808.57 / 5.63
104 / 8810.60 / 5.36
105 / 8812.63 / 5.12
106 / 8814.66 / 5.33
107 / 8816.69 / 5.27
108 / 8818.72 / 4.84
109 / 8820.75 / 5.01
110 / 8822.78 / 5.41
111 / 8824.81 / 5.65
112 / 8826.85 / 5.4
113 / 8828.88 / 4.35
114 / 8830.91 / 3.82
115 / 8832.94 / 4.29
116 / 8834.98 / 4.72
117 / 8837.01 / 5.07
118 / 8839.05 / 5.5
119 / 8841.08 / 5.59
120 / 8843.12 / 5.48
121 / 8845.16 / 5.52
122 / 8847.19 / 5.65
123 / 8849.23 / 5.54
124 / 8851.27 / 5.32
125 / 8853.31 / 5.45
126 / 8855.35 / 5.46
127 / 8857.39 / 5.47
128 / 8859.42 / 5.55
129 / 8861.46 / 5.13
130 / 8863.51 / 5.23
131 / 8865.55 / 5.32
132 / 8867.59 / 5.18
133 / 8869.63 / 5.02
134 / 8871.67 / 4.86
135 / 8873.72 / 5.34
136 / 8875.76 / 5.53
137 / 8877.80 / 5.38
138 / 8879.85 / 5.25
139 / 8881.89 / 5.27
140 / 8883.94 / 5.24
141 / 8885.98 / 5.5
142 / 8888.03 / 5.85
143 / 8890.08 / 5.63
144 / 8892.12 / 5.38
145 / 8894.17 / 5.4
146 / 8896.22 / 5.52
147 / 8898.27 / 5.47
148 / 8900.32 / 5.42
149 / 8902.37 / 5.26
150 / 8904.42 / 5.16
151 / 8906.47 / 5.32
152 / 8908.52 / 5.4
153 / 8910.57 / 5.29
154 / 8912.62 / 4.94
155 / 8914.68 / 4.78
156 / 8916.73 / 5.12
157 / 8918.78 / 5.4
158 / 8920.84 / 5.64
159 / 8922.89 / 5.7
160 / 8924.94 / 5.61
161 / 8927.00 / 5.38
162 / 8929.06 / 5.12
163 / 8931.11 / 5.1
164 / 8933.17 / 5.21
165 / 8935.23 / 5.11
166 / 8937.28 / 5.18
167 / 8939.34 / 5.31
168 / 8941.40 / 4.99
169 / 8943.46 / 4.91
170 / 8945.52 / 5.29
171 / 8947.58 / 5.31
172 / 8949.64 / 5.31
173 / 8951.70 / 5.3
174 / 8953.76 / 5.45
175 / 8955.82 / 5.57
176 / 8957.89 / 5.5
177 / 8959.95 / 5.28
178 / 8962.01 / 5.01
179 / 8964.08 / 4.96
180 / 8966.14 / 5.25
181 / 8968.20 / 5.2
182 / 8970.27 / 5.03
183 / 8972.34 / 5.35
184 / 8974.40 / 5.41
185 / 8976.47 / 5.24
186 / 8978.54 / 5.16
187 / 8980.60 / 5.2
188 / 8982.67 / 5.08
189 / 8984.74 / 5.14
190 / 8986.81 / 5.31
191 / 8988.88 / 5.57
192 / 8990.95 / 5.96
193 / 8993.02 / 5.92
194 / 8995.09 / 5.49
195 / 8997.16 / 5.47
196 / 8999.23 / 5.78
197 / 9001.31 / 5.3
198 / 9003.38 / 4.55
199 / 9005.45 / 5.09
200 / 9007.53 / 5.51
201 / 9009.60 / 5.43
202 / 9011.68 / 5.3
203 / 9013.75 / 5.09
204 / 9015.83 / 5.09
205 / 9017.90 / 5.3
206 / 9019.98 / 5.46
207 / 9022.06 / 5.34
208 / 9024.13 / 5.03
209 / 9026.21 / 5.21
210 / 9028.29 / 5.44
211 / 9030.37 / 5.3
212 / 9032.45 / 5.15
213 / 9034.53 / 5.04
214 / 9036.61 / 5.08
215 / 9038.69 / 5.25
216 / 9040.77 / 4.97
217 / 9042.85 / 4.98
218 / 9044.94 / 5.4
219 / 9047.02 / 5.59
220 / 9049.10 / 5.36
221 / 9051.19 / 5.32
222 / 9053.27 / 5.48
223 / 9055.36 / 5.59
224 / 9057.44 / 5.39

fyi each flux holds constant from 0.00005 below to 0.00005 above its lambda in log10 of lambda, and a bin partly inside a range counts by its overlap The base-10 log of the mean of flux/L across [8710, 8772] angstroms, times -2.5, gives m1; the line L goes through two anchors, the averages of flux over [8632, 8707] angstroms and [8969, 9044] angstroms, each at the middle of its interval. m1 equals -0.06 mag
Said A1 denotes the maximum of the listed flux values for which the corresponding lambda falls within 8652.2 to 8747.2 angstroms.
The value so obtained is 6.12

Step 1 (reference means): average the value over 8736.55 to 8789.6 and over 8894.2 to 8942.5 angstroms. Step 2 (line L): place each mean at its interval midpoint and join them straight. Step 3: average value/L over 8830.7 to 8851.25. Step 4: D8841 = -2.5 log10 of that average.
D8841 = 0.04 mag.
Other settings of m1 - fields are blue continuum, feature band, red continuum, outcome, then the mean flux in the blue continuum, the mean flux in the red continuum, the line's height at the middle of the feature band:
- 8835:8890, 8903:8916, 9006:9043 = 0.04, 5.37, 5.22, 5.32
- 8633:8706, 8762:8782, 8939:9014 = 0.03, 5.28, 5.3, 5.29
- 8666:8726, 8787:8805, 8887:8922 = 0.06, 5.39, 5.35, 5.37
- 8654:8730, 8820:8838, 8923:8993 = 0.09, 5.27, 5.28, 5.28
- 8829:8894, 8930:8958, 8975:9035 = 0.01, 5.26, 5.31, 5.29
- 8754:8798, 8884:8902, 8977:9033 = -0.04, 5.29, 5.32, 5.3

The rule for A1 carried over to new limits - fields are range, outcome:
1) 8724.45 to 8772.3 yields 5.86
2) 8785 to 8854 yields 5.65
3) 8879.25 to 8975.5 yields 5.85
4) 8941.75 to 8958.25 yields 5.57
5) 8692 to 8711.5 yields 5.49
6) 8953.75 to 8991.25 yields 5.96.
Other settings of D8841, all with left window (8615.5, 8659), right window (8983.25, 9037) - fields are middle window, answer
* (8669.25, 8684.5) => 0.02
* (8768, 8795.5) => 0.03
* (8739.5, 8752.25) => -0.04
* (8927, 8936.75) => 0.04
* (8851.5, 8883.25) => 0.01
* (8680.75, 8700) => 0.03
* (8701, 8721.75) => -0.04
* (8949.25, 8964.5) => 0.01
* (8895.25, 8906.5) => 0.00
